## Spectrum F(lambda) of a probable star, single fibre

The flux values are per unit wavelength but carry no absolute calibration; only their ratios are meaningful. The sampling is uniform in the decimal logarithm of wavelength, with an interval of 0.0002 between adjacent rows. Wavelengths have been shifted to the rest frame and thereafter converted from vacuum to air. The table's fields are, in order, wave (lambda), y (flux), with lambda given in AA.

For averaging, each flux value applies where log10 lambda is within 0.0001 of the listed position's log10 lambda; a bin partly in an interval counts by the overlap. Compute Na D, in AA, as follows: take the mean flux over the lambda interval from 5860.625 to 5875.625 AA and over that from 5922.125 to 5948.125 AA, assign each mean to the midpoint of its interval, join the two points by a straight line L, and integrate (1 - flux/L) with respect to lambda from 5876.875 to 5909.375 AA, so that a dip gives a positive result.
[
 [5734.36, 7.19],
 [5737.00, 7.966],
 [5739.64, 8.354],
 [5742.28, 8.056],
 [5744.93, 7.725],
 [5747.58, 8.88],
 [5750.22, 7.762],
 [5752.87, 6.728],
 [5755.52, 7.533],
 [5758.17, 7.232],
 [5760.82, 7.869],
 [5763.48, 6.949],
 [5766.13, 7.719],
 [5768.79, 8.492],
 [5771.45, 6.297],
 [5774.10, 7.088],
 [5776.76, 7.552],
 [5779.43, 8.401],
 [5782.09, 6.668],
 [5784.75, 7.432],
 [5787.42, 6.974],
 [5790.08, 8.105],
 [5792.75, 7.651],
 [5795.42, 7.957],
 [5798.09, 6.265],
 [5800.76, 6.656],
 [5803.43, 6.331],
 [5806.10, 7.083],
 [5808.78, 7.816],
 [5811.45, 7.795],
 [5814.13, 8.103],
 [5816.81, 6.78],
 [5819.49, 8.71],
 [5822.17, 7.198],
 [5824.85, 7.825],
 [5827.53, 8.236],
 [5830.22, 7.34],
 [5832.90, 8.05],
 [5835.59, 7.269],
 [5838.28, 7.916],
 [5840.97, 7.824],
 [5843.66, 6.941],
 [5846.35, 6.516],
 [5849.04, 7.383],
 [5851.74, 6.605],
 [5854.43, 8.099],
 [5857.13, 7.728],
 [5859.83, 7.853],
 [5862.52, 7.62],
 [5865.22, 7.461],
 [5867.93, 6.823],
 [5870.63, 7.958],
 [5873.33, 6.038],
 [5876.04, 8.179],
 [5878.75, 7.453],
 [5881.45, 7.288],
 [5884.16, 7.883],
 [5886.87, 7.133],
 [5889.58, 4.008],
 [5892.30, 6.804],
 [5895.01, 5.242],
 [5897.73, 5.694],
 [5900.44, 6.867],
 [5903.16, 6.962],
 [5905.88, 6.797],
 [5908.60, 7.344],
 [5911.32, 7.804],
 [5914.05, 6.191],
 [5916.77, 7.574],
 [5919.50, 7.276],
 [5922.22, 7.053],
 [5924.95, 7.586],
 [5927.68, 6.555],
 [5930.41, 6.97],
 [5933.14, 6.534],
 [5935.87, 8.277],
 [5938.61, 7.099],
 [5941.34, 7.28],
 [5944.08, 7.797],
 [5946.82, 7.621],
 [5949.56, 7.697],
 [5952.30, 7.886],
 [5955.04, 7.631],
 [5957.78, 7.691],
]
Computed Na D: 2.86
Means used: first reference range 7.27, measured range 6.63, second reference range 7.29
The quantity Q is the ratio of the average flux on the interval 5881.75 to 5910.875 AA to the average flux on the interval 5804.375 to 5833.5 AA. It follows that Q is 0.85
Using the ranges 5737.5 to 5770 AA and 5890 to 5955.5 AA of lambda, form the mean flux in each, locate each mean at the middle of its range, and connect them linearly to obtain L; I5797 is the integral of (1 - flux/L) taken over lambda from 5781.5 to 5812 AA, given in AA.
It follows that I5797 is 1.5 AA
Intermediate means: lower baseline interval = 7.78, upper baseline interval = 7.06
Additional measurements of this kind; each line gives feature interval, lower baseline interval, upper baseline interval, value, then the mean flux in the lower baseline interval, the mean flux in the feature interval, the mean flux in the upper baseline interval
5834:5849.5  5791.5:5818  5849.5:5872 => 0.2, 7.24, 7.31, 7.51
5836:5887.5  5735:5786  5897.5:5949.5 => -0.5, 7.61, 7.41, 7.17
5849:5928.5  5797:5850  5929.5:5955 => 4.4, 7.41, 7.04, 7.48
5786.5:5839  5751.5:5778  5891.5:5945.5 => -2.0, 7.35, 7.5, 6.99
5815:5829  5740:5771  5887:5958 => -0.6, 7.7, 7.76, 7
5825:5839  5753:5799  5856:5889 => -0.7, 7.41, 7.76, 7.37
